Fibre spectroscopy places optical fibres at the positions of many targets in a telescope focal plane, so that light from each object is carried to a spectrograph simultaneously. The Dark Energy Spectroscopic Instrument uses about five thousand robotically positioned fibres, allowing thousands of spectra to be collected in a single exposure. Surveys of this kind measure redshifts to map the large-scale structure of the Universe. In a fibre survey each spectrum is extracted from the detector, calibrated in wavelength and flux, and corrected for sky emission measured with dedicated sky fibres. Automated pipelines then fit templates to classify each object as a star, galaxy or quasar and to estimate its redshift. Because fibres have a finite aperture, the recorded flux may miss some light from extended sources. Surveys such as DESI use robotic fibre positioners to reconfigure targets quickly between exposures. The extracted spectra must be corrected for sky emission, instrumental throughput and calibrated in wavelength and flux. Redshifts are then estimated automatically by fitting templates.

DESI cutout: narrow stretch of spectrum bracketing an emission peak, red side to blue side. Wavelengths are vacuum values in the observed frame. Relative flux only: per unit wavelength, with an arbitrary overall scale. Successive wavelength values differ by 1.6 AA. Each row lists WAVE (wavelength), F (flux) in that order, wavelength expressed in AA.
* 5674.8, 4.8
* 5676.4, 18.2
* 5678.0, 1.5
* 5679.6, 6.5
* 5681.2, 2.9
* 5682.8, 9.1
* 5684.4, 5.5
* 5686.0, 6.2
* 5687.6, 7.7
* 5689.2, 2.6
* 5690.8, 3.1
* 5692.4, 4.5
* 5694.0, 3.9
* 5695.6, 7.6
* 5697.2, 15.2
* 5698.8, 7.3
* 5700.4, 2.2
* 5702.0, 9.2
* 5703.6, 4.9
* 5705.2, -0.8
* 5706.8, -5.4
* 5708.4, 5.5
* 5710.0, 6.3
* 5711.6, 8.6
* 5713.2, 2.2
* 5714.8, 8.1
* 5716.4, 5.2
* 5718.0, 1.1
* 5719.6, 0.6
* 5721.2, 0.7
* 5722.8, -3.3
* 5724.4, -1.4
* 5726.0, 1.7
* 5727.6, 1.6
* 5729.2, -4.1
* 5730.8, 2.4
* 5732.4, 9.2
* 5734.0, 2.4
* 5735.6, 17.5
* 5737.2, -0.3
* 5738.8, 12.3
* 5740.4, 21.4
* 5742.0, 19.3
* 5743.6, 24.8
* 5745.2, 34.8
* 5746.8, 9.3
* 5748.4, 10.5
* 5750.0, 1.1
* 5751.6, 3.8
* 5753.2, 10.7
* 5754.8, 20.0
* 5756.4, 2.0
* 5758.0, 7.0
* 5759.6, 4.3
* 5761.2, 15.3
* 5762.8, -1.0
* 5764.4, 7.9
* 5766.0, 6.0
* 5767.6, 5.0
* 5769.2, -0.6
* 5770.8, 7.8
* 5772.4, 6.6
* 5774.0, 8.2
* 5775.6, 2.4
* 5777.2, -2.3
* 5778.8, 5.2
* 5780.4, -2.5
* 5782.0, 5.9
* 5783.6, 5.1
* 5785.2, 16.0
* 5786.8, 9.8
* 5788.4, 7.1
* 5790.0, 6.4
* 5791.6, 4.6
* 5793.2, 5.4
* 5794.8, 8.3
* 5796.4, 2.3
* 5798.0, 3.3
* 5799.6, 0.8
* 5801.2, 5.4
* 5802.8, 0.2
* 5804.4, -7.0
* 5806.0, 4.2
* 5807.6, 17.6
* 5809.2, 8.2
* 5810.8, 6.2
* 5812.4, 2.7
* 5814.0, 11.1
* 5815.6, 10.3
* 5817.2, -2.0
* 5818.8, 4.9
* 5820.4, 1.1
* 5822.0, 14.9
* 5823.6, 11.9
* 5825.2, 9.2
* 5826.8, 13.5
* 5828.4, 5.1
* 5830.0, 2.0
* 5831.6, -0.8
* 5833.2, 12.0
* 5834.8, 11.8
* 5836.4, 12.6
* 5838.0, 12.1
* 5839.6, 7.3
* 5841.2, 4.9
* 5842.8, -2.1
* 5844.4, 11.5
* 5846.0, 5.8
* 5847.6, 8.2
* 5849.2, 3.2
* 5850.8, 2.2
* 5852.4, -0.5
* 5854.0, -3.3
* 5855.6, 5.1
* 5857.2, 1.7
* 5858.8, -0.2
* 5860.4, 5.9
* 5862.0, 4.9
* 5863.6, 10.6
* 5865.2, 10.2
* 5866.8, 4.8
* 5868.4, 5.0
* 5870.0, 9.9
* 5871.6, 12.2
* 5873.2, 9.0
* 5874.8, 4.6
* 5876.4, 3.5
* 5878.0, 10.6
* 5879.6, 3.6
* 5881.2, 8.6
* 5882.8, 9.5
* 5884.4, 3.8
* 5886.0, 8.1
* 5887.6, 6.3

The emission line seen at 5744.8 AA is [O II] 3727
